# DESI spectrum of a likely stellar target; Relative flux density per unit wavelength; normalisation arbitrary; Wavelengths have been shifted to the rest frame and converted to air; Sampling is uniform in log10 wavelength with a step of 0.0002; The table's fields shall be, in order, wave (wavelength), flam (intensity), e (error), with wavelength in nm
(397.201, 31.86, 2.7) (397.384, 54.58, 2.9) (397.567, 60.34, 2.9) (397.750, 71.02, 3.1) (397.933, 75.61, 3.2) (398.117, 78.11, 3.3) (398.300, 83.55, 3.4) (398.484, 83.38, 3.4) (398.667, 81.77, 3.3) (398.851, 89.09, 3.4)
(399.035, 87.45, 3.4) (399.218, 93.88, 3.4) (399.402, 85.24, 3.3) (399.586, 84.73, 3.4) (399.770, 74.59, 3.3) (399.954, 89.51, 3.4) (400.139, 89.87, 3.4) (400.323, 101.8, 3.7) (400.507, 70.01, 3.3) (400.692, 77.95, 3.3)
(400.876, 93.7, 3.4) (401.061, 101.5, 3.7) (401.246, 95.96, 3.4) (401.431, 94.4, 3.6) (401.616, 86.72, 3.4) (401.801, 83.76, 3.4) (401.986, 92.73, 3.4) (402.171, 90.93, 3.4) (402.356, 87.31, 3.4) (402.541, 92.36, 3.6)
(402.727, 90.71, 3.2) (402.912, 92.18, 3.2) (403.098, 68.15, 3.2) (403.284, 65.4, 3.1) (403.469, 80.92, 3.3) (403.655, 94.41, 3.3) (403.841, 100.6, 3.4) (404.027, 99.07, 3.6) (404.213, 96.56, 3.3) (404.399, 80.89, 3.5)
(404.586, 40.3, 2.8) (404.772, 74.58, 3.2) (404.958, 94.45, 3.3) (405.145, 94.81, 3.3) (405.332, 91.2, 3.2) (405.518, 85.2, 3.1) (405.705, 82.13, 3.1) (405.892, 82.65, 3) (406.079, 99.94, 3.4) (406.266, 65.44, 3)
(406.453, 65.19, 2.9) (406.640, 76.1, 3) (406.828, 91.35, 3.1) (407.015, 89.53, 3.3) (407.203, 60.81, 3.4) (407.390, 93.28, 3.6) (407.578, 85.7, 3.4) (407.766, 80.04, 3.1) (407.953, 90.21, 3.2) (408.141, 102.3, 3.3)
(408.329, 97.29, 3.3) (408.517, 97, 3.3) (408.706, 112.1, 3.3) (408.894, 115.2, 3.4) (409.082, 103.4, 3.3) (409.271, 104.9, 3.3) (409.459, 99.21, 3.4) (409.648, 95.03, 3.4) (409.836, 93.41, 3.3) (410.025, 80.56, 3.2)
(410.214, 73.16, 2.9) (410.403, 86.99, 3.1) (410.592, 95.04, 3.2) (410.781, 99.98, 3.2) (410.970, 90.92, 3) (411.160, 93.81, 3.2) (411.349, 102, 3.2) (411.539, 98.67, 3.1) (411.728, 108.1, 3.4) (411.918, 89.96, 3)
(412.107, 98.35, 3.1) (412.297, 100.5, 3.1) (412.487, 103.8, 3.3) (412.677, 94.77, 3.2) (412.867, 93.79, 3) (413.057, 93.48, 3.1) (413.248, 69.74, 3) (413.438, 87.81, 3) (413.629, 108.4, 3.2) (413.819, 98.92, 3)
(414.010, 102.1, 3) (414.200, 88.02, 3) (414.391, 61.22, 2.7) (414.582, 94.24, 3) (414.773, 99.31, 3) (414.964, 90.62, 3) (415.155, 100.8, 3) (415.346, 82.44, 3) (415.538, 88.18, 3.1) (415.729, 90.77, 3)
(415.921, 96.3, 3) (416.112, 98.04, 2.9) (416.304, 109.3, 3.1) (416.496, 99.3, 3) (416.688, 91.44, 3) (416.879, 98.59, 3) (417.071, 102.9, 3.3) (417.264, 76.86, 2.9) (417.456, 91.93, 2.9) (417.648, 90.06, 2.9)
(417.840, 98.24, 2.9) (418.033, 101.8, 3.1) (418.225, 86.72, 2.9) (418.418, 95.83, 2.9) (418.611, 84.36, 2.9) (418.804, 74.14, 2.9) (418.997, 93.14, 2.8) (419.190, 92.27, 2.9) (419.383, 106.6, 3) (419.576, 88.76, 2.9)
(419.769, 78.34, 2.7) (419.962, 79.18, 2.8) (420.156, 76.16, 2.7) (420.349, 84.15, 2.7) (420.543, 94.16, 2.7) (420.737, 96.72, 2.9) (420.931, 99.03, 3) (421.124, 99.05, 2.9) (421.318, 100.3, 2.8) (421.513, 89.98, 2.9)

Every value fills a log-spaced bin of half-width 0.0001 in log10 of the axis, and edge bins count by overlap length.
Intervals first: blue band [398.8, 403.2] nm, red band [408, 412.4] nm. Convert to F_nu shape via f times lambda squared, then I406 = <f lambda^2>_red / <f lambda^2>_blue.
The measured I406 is 1.2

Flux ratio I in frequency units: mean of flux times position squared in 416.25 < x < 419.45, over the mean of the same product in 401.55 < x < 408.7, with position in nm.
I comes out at 1.16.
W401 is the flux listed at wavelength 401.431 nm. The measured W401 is 94.4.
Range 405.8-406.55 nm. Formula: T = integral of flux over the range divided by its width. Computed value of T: 78.3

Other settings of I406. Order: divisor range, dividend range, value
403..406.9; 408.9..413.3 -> 1.19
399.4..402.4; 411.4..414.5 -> 1.12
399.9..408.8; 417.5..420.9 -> 1.11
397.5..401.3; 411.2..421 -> 1.19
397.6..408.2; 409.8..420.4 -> 1.15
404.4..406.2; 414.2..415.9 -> 1.13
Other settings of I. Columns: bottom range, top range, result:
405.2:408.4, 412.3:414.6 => 1.12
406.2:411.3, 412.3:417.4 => 1.06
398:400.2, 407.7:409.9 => 1.23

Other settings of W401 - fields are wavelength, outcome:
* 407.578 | 85.7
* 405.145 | 94.81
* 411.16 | 93.81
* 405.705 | 82.13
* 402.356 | 87.31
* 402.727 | 90.71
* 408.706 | 112.1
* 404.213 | 96.56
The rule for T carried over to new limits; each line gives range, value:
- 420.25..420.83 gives 91.6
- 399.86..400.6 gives 87.7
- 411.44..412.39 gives 99.2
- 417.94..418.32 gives 94.4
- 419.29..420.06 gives 88.1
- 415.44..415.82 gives 89.4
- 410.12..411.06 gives 89.3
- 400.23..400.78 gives 83.3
